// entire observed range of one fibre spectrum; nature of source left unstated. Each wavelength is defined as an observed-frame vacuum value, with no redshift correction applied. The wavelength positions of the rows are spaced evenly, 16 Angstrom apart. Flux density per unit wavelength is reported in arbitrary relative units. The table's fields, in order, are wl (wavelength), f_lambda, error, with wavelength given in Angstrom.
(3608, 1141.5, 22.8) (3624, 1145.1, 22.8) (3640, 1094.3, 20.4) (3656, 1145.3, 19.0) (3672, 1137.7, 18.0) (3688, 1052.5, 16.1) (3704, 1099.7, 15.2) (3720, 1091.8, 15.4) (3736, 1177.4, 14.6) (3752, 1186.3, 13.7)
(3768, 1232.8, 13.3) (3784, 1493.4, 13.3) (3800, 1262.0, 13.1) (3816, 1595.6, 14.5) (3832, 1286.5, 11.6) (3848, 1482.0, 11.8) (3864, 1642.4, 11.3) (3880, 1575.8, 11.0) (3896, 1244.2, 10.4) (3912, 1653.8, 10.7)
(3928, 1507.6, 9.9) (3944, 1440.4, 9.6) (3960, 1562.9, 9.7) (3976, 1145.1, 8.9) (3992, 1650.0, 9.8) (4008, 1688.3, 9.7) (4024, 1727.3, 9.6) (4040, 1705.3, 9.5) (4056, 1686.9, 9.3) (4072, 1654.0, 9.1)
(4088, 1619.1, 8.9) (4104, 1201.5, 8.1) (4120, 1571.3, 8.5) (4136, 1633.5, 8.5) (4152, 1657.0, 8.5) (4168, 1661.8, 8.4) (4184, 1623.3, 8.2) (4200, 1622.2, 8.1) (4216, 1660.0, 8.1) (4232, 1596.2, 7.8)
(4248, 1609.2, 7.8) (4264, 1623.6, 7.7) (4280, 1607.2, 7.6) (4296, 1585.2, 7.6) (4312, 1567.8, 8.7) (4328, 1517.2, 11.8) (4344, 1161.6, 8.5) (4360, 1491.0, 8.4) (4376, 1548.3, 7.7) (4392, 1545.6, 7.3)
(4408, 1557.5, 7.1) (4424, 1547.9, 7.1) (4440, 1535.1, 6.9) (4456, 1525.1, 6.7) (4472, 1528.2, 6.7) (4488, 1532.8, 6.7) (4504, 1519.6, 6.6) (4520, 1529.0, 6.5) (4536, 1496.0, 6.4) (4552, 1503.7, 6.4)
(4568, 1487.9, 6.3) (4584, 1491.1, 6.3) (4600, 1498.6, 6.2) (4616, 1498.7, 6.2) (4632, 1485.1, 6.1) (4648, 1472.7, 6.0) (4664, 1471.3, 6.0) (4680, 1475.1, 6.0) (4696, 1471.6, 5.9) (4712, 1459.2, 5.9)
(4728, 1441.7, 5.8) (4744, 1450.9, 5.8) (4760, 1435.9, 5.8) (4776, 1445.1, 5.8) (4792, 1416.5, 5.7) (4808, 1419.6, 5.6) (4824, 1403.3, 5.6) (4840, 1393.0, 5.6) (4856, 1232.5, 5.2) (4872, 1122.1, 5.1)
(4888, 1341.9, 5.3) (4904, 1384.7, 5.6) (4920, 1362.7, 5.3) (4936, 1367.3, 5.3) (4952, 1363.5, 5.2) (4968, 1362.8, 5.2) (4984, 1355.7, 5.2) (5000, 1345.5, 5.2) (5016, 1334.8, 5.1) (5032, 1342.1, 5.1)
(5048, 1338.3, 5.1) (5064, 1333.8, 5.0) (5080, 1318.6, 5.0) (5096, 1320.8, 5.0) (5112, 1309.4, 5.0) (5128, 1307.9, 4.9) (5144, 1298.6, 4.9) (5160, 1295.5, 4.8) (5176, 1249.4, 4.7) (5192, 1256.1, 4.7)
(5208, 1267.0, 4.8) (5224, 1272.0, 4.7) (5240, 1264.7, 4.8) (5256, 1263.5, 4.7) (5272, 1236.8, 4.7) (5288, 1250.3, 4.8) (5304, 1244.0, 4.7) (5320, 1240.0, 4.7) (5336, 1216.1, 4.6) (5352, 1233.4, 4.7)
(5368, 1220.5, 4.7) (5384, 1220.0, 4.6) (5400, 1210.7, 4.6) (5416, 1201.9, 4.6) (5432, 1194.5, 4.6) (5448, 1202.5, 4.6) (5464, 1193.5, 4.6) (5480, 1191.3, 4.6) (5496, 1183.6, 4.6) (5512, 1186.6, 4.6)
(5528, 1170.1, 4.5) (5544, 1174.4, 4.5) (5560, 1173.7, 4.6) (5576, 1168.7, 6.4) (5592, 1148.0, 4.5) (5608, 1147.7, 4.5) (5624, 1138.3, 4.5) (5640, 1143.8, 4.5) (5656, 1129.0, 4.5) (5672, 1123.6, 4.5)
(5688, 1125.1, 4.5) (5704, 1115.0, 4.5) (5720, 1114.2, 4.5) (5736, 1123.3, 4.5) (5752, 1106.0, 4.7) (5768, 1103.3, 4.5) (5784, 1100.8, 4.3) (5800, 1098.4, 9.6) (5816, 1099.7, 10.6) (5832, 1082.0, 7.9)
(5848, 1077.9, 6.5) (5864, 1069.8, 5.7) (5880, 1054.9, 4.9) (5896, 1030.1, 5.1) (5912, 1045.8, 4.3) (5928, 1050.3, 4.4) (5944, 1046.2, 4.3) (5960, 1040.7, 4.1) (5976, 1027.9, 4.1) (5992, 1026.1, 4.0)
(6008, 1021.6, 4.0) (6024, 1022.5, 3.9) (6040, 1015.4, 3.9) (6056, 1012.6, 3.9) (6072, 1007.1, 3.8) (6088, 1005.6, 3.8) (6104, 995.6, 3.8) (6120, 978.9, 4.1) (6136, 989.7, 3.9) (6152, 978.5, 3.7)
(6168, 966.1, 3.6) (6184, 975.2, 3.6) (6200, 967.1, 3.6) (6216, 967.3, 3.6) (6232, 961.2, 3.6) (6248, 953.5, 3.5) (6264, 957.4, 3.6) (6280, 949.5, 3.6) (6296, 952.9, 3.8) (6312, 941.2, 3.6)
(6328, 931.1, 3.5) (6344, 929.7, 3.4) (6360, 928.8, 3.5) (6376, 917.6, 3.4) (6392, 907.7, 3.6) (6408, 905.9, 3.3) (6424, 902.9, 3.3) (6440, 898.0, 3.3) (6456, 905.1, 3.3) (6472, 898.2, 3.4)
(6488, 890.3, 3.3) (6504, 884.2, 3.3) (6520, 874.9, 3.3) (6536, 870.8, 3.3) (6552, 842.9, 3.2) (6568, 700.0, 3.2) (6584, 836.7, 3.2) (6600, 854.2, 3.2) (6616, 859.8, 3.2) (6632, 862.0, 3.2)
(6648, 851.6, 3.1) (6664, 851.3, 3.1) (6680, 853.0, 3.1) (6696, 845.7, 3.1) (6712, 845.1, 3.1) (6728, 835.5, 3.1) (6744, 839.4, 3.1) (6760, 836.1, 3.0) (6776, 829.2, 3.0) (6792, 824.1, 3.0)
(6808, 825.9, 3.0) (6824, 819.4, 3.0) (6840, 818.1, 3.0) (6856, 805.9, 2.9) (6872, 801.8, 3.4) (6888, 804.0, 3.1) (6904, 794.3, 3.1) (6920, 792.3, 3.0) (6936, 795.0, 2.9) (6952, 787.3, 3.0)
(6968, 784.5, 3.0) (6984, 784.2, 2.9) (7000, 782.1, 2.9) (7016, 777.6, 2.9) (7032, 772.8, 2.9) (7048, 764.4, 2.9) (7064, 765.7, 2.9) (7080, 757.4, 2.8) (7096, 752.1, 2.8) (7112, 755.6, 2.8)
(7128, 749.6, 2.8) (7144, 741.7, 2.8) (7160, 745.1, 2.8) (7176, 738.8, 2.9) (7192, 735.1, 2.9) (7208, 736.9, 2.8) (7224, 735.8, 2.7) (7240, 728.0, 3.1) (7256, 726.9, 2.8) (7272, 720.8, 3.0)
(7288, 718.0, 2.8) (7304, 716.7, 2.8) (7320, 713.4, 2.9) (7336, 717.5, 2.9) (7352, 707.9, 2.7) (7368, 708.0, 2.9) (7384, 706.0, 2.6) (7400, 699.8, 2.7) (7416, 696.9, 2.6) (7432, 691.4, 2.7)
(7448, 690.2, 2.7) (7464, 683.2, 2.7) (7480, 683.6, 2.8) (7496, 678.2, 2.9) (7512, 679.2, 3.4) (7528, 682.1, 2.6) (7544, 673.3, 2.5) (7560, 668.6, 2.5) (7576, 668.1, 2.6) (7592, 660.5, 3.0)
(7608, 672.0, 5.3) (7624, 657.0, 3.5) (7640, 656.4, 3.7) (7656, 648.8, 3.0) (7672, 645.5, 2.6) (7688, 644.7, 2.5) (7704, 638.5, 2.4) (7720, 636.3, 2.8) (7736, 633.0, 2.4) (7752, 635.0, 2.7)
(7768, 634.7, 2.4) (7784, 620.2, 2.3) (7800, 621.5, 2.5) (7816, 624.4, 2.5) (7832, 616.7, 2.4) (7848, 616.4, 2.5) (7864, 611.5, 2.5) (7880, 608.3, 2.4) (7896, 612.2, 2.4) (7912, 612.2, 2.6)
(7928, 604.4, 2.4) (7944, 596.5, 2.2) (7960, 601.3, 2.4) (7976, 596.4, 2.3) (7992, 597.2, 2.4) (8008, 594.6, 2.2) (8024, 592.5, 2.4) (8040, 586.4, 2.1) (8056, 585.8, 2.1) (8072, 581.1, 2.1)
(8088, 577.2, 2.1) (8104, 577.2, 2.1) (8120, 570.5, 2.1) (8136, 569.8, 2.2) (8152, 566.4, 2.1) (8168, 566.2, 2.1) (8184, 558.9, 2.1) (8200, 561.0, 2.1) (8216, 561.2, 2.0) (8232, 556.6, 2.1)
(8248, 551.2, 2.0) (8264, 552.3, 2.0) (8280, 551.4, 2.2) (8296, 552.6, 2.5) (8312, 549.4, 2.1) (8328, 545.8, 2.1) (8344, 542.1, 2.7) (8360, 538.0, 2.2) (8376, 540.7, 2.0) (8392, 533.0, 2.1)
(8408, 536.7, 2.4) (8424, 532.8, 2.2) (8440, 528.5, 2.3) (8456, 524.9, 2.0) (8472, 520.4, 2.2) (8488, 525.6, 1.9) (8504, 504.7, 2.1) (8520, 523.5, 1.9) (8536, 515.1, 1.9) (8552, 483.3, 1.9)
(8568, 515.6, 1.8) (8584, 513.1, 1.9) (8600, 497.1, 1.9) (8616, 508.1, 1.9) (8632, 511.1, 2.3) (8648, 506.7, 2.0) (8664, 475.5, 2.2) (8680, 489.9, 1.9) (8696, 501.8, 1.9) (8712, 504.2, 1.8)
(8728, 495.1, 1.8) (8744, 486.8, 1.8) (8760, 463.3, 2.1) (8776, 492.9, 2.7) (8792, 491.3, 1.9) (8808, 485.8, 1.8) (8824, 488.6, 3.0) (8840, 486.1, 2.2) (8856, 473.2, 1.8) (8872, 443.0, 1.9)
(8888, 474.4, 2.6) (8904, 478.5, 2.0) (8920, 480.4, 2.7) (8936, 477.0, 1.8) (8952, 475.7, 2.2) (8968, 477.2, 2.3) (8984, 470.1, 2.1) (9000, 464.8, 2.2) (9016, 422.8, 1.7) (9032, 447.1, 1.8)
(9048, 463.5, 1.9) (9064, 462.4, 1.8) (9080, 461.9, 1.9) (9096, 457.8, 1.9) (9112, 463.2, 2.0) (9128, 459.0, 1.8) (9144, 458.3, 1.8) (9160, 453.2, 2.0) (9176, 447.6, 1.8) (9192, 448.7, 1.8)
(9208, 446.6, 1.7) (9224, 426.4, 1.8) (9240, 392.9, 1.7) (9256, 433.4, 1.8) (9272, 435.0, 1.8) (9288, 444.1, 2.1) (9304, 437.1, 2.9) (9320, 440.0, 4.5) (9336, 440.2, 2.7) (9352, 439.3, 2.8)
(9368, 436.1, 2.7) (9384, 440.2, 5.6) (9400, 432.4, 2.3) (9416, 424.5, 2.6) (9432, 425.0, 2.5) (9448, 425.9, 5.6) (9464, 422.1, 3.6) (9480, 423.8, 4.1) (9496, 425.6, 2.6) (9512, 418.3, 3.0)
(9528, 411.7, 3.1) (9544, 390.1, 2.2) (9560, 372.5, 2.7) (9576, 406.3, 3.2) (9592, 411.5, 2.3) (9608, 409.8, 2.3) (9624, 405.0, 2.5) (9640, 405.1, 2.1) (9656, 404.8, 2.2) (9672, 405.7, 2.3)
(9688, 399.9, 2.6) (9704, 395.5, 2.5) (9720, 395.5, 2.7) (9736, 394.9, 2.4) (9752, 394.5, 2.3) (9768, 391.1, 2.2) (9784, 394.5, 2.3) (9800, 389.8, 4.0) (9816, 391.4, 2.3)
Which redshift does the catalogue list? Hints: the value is 0.00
